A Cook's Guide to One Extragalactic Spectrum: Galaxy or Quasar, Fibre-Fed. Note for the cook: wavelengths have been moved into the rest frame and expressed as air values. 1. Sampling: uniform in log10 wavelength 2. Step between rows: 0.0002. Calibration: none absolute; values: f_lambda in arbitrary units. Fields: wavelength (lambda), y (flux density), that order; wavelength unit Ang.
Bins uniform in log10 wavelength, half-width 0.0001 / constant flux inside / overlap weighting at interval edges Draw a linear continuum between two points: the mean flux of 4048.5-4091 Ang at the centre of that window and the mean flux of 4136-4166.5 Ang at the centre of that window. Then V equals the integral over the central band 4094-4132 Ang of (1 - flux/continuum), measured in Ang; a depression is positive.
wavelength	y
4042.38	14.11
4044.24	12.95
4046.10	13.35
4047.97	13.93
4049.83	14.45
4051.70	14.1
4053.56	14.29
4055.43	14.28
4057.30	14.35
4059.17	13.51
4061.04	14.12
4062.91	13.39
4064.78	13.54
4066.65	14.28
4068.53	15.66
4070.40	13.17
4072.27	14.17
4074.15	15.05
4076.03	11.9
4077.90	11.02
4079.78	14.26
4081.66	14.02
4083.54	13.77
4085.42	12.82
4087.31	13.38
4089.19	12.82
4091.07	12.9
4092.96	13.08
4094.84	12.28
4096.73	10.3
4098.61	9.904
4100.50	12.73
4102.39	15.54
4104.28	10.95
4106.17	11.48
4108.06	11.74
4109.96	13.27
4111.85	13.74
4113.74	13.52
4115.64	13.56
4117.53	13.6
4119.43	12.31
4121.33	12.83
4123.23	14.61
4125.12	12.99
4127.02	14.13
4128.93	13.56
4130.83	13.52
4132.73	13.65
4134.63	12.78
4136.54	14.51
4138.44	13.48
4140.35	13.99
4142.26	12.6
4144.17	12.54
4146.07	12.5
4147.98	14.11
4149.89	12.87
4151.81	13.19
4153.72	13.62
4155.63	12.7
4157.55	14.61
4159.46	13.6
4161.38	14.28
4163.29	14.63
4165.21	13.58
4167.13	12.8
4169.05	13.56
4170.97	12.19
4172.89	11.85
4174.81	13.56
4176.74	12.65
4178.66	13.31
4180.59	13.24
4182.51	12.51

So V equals 2.19 Ang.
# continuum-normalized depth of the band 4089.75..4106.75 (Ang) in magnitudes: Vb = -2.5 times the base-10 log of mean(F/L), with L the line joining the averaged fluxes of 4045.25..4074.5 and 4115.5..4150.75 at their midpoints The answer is 0.130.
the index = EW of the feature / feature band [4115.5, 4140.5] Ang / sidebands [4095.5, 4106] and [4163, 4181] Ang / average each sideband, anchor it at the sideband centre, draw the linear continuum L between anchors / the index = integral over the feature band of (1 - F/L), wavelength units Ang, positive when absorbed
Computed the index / -2.4 Ang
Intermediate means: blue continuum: 11.9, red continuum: 13.1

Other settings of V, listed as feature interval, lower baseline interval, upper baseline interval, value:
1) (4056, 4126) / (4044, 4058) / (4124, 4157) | 2.88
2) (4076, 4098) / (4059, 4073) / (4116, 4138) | 1.80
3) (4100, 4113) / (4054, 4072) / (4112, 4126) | 0.71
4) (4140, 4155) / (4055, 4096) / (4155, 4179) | 0.27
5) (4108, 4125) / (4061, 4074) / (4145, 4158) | 0.42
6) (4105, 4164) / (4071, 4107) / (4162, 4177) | -1.71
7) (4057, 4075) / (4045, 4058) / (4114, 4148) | -0.20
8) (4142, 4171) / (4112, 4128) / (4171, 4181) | -0.77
